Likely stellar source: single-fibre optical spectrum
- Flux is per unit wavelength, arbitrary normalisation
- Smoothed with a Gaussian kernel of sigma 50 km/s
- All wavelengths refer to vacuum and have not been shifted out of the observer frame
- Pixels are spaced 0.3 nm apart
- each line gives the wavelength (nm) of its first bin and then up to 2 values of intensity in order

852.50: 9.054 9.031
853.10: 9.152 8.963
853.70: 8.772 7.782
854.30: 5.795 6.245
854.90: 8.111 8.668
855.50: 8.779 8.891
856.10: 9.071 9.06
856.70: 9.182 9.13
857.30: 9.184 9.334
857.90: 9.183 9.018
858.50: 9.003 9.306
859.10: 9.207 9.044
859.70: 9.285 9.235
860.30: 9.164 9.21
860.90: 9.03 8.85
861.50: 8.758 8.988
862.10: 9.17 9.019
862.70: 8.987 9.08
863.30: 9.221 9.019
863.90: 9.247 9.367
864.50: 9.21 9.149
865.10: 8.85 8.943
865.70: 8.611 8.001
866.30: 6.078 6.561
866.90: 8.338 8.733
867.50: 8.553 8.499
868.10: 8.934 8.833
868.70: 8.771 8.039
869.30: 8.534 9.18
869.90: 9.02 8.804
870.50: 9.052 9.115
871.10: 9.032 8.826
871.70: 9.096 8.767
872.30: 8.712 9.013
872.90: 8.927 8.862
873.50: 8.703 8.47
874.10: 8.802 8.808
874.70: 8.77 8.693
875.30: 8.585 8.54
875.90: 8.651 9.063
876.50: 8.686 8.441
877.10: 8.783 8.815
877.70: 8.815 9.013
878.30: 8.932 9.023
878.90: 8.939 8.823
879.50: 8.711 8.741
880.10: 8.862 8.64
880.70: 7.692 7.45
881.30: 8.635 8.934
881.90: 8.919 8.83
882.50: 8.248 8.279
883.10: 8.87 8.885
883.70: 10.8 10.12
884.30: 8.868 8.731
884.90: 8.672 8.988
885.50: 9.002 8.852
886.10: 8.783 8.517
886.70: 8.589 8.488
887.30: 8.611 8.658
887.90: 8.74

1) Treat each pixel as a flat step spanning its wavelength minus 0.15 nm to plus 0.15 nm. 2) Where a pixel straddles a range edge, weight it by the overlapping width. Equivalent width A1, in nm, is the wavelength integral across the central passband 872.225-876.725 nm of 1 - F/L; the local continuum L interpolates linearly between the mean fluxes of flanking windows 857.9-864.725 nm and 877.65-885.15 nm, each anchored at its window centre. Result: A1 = 0.09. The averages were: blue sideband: 9.11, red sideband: 8.82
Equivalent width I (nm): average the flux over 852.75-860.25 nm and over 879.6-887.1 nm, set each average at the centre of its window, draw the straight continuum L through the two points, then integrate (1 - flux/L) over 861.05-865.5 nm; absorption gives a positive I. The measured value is -0.16 nm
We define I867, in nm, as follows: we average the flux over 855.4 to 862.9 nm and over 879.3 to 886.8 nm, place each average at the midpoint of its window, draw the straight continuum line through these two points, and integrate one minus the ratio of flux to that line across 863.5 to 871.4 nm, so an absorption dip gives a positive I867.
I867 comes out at 0.305 nm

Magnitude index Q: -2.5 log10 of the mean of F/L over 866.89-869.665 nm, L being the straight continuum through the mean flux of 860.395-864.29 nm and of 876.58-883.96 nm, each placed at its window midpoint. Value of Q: 0.04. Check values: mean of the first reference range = 9.07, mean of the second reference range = 8.77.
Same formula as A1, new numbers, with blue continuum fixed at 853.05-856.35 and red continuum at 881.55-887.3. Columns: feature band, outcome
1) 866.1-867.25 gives 0.155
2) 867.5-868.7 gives -0.030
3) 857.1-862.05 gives -0.475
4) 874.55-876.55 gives -0.004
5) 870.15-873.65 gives -0.124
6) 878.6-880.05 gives -0.007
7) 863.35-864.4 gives -0.099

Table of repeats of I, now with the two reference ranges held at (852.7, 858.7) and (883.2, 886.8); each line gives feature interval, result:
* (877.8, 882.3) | 0.16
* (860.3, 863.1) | -0.10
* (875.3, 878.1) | 0.06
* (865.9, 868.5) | 0.22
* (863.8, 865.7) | -0.07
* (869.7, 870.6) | -0.01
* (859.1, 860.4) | -0.08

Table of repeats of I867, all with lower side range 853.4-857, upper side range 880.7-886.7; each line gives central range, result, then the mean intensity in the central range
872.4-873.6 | -0.035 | 8.88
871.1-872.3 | -0.041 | 8.89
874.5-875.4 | -0.004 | 8.7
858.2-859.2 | -0.095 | 9.15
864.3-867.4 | 0.078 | 8.27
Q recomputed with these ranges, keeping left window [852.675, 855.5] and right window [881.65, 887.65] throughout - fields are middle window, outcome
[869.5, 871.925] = -0.06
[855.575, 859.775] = -0.12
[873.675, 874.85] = -0.01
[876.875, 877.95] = -0.01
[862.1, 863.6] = -0.10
